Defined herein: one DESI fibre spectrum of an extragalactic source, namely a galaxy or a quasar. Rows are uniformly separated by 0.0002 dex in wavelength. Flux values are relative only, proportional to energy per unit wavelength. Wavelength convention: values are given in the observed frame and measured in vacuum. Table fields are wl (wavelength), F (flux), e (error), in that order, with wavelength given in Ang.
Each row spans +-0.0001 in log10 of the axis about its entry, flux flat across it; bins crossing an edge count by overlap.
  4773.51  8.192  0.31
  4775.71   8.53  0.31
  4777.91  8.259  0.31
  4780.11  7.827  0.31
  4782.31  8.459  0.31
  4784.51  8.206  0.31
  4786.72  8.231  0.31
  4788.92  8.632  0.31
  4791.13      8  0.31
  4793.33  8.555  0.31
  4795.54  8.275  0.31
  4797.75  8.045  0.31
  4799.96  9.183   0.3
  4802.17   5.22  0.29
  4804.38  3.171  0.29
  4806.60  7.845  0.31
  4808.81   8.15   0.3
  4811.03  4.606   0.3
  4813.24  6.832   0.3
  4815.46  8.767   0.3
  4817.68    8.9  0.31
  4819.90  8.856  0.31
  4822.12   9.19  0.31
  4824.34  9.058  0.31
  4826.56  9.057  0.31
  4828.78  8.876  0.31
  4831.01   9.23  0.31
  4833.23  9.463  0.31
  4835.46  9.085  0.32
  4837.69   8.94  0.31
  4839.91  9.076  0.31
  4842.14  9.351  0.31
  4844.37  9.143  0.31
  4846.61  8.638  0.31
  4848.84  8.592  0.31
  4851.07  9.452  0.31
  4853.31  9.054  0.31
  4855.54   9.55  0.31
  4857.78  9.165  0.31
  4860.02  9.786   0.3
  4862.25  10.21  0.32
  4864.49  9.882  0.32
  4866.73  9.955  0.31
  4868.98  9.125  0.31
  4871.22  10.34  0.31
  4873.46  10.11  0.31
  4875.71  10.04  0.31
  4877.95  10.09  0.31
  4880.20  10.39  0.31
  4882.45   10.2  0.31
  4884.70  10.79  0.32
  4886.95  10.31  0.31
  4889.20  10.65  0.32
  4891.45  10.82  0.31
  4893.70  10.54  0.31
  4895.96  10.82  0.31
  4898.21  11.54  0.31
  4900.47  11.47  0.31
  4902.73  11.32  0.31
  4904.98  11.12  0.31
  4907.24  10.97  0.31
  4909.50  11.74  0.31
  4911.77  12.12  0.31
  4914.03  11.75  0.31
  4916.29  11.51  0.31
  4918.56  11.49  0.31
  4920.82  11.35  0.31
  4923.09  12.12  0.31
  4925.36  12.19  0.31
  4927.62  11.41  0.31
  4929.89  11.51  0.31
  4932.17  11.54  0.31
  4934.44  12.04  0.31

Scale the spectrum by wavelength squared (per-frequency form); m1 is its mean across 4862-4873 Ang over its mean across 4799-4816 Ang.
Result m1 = 1.53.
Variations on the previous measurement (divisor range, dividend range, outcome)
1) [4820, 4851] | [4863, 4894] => 1.15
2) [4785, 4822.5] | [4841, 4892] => 1.31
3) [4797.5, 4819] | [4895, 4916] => 1.69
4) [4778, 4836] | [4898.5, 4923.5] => 1.49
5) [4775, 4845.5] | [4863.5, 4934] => 1.38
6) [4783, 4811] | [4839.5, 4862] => 1.25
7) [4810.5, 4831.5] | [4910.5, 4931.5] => 1.45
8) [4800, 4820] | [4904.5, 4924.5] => 1.74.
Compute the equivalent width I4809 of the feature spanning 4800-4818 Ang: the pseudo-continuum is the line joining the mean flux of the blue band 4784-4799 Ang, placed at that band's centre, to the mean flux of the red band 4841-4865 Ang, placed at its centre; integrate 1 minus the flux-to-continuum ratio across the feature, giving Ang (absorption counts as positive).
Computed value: 3.9 Ang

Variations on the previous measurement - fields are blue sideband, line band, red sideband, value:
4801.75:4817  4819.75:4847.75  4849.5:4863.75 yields -3.71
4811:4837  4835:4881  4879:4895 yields 0.70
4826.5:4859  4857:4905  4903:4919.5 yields 0.33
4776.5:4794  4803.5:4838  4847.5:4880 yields 3.05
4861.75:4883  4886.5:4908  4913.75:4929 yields -0.21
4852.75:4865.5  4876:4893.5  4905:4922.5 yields 0.14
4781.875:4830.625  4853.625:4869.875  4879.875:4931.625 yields 0.21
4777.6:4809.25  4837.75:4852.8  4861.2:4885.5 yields 0.36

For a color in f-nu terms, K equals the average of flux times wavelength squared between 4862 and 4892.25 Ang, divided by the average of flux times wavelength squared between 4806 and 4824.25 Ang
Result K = 1.31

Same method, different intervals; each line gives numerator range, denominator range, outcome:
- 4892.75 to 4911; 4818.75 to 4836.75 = 1.27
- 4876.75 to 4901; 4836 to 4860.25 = 1.19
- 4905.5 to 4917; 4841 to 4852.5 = 1.32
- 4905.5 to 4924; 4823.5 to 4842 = 1.32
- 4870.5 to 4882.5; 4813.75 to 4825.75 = 1.18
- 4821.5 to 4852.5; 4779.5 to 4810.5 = 1.21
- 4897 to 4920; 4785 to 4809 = 1.59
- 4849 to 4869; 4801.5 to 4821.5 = 1.39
